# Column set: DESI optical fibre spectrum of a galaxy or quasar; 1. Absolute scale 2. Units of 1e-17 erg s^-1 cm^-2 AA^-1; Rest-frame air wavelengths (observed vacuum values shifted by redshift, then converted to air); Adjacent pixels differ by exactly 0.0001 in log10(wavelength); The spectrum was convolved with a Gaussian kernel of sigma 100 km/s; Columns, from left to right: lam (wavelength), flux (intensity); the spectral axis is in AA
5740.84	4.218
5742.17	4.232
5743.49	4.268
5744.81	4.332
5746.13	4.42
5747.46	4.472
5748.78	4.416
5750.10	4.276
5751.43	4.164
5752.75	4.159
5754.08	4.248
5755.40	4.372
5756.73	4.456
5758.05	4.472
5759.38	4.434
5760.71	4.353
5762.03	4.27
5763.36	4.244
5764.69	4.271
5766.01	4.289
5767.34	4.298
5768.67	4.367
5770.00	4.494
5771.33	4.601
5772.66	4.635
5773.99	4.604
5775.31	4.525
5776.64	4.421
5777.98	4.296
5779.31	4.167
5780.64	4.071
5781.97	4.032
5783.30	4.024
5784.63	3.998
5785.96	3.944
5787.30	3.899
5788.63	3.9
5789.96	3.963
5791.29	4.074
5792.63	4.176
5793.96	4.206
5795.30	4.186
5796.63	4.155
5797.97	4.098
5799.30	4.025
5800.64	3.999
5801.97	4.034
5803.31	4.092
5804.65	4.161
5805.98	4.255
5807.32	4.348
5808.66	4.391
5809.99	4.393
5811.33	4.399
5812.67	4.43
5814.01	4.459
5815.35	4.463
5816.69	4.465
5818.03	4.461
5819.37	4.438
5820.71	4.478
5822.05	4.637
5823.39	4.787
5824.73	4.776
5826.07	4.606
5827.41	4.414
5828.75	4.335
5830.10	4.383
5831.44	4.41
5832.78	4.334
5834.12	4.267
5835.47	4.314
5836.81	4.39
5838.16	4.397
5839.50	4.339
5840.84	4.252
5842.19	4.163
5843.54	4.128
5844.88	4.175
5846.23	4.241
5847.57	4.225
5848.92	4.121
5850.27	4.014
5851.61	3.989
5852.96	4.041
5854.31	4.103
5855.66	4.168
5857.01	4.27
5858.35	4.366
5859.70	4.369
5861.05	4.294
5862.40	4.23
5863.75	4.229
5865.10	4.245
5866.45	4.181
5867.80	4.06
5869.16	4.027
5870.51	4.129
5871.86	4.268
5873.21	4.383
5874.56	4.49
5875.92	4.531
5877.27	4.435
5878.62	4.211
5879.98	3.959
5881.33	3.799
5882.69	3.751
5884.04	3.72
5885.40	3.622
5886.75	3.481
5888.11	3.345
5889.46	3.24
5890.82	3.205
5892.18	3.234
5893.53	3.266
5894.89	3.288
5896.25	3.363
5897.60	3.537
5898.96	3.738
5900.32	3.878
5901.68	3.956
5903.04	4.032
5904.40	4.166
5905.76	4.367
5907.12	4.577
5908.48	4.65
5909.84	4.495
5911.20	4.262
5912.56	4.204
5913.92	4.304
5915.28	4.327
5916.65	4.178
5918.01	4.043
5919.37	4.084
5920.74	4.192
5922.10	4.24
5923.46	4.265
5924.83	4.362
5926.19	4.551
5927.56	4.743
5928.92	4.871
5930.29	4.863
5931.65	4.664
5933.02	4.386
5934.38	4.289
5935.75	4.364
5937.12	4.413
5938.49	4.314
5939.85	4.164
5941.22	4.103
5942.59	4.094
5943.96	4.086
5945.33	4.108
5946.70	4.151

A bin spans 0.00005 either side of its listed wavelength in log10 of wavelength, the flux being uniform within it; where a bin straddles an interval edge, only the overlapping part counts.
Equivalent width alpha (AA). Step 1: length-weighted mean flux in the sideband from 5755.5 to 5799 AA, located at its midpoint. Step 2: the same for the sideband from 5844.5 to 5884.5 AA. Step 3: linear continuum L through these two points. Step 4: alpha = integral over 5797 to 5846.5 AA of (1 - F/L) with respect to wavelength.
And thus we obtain -1.6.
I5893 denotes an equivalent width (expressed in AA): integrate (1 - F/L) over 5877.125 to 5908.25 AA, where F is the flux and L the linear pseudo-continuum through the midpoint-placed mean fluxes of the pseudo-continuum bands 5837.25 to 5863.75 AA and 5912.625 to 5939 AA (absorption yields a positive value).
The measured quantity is 4.0 AA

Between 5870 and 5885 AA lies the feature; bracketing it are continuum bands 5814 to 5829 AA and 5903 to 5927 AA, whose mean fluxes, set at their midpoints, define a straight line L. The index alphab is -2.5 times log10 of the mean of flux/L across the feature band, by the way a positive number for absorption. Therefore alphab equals 0.06 mag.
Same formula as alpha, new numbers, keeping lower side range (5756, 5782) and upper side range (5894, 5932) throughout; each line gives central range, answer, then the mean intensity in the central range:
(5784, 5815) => 1.3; 4.16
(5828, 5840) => -0.1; 4.35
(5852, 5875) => 0.3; 4.22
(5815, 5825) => -0.6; 4.56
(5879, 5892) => 2.1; 3.57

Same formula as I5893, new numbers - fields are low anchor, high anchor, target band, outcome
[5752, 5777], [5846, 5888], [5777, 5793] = 1.07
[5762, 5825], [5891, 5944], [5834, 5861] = 0.10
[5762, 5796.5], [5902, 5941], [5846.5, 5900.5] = 4.62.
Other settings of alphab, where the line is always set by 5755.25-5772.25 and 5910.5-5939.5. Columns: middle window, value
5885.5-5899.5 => 0.281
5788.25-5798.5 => 0.072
